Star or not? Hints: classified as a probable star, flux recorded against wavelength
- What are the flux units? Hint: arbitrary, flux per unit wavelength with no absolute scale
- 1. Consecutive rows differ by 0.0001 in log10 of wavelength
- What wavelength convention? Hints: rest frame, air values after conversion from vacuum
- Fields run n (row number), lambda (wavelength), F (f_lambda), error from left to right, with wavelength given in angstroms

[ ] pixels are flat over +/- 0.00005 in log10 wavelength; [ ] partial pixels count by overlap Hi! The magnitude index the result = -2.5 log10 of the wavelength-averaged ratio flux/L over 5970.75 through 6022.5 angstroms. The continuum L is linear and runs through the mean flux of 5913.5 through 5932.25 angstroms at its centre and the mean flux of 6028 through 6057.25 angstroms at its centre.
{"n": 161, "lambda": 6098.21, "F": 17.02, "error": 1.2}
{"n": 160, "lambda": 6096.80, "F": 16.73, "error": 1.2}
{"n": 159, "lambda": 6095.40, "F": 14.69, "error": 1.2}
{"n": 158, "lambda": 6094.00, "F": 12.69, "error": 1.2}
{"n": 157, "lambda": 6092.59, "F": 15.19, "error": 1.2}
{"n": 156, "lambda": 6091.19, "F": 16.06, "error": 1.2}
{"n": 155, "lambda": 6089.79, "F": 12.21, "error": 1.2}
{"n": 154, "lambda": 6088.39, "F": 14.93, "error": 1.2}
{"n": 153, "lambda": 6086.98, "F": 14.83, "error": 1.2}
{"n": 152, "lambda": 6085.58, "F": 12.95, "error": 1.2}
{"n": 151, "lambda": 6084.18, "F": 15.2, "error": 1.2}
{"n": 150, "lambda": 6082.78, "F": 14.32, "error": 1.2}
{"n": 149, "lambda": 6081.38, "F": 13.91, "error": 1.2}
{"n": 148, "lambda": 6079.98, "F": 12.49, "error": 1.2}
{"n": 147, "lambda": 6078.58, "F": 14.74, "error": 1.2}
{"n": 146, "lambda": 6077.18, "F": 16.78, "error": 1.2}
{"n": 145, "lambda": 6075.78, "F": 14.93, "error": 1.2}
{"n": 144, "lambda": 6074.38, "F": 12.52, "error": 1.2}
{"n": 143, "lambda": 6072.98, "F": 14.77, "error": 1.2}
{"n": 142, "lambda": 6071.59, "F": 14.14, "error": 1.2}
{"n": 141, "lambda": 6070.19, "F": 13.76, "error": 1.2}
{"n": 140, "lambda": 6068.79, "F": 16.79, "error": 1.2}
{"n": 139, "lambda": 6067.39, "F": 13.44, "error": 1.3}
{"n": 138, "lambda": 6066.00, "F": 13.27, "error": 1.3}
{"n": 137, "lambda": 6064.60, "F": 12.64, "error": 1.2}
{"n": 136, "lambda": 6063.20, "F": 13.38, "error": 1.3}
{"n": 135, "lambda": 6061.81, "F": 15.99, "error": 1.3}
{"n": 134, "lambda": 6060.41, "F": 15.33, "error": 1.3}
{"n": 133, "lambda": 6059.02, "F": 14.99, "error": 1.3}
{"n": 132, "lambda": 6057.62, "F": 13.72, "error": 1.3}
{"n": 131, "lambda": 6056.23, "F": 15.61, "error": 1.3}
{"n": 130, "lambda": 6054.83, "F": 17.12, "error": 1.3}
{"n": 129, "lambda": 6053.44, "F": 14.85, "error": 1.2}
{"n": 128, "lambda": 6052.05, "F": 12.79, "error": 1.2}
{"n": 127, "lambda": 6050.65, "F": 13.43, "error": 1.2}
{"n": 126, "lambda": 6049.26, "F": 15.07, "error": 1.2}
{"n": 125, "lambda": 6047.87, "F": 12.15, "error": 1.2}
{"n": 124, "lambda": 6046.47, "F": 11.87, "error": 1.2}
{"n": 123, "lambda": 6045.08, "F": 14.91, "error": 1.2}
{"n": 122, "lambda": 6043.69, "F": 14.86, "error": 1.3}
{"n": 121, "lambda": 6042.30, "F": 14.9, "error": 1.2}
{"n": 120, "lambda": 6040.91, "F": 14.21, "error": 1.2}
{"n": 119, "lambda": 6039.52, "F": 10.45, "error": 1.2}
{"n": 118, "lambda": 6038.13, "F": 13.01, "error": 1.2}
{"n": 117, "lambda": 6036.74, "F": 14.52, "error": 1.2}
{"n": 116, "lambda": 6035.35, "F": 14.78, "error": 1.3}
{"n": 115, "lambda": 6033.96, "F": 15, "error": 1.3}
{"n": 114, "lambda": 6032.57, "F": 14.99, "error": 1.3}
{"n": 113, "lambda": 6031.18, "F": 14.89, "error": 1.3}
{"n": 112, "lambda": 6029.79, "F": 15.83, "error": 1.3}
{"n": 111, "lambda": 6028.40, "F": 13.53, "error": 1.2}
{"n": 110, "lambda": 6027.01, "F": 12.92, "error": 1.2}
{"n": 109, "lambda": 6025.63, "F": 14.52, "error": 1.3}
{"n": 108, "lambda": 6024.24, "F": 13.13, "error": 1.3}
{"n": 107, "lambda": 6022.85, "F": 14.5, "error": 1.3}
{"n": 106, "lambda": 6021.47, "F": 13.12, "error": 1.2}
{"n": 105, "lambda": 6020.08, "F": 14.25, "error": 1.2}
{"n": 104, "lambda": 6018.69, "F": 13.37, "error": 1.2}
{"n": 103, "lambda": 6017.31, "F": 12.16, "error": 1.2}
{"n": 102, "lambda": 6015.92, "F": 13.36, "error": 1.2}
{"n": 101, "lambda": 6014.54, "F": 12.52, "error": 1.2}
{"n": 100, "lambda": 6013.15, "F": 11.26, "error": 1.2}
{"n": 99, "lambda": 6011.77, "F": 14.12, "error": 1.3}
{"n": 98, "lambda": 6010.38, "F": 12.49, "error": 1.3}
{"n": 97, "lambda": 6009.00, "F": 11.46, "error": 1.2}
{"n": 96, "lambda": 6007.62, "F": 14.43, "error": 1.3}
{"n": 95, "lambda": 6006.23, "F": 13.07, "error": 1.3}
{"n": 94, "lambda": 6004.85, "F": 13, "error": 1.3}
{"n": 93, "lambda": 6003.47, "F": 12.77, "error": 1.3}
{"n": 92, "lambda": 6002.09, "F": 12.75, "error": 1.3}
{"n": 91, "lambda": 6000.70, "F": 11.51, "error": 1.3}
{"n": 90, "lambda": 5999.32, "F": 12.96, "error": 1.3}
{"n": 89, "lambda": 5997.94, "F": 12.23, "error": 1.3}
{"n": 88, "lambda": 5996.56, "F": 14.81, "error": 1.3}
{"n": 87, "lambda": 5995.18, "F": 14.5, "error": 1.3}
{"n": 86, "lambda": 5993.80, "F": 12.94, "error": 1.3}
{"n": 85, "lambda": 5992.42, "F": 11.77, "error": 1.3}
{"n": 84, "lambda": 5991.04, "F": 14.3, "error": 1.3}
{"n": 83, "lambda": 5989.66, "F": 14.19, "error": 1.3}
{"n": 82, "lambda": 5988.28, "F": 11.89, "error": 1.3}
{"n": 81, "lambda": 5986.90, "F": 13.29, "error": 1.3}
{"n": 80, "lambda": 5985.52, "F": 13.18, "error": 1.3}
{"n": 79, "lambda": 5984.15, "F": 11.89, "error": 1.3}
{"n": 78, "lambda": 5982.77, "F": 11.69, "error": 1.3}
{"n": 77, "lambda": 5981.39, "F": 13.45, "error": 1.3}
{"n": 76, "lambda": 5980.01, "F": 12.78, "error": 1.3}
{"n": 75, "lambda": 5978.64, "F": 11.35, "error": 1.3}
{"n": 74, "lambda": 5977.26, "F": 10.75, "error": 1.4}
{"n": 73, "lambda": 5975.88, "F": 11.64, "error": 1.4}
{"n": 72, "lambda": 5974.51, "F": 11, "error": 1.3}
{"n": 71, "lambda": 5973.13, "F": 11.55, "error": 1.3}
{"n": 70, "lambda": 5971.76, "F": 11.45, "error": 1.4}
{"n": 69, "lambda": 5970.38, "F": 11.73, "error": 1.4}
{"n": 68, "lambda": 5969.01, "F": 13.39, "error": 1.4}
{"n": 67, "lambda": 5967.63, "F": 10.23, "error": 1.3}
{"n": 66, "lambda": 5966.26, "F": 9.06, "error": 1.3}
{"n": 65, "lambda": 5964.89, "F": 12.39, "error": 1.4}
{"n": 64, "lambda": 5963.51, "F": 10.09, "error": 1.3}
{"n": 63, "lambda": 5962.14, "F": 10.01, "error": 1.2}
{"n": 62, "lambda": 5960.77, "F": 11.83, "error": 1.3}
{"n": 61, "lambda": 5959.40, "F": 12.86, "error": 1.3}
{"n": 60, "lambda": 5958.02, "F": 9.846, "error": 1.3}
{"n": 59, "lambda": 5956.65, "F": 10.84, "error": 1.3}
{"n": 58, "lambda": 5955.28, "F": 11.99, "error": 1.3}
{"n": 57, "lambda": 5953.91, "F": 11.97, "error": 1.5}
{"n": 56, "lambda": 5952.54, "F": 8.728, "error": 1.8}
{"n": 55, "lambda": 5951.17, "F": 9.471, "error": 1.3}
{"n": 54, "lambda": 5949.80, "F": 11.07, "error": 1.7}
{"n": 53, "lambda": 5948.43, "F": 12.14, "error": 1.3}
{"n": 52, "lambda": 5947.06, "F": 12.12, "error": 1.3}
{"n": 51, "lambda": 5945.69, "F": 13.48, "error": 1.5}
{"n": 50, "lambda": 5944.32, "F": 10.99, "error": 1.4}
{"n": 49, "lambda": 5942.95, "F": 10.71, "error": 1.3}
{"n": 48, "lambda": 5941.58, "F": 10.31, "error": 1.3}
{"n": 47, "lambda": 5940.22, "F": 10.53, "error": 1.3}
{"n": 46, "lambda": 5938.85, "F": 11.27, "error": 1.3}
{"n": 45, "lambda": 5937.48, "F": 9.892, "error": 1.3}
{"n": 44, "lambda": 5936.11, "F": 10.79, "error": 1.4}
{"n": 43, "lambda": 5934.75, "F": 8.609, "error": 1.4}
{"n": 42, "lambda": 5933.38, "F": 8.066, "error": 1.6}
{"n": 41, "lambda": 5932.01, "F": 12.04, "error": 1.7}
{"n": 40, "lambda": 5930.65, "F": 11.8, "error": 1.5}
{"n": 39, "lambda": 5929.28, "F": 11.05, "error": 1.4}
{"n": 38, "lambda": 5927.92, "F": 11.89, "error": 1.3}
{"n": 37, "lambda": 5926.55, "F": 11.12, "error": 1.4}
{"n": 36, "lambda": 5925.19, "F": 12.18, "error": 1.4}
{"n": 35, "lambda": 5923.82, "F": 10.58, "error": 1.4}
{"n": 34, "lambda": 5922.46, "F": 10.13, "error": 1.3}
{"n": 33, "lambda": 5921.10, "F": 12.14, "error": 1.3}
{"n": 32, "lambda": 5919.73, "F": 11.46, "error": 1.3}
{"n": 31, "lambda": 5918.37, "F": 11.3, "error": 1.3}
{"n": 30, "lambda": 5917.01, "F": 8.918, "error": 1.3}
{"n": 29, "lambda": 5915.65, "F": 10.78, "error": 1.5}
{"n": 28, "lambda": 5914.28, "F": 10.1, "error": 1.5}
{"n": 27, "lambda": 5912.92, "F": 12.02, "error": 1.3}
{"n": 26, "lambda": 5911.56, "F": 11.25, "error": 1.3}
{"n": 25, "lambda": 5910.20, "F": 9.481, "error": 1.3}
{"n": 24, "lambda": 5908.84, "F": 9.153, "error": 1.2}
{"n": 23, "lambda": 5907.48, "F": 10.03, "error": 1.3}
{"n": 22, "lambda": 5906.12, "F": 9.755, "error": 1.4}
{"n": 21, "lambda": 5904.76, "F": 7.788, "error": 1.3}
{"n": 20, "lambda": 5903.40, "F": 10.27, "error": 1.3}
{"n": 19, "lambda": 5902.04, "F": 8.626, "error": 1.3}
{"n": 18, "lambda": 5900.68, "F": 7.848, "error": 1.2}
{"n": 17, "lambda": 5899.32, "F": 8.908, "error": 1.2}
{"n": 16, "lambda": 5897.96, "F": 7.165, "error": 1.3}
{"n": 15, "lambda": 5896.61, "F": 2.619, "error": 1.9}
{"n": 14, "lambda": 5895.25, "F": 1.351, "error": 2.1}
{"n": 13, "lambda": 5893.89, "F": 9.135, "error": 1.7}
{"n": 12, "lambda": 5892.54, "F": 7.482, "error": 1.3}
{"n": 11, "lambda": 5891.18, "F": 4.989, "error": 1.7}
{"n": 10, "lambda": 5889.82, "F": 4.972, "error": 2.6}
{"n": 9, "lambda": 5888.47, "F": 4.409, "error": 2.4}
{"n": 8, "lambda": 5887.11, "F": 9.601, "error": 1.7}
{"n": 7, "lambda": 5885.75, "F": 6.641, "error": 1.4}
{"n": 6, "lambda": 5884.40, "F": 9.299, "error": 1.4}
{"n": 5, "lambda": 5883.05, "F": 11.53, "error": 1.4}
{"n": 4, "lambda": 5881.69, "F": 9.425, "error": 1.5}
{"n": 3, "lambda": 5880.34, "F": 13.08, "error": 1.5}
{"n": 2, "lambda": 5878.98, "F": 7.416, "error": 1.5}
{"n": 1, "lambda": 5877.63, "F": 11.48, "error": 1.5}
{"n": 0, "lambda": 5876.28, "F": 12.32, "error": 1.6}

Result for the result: 0.03 mag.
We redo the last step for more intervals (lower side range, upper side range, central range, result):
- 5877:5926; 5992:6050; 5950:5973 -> 0.022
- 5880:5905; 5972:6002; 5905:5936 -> -0.174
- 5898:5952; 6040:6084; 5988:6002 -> -0.059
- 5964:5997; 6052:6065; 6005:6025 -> 0.024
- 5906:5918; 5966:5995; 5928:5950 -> 0.003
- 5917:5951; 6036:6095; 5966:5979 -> 0.061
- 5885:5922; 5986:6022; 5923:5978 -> -0.048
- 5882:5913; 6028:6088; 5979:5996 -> -0.131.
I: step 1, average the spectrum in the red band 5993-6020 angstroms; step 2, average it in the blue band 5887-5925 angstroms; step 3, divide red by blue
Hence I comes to 1.5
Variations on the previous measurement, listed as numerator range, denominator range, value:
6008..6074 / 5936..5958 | 1.27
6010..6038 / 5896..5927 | 1.41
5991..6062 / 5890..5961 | 1.37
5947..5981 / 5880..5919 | 1.32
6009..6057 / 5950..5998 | 1.17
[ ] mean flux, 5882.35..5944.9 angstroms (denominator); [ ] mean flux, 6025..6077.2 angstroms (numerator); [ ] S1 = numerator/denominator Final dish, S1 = 1.5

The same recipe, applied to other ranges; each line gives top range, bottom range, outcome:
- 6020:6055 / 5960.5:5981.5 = 1.23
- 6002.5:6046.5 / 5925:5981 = 1.22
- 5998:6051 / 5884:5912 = 1.77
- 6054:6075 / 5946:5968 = 1.32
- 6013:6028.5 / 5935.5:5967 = 1.21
